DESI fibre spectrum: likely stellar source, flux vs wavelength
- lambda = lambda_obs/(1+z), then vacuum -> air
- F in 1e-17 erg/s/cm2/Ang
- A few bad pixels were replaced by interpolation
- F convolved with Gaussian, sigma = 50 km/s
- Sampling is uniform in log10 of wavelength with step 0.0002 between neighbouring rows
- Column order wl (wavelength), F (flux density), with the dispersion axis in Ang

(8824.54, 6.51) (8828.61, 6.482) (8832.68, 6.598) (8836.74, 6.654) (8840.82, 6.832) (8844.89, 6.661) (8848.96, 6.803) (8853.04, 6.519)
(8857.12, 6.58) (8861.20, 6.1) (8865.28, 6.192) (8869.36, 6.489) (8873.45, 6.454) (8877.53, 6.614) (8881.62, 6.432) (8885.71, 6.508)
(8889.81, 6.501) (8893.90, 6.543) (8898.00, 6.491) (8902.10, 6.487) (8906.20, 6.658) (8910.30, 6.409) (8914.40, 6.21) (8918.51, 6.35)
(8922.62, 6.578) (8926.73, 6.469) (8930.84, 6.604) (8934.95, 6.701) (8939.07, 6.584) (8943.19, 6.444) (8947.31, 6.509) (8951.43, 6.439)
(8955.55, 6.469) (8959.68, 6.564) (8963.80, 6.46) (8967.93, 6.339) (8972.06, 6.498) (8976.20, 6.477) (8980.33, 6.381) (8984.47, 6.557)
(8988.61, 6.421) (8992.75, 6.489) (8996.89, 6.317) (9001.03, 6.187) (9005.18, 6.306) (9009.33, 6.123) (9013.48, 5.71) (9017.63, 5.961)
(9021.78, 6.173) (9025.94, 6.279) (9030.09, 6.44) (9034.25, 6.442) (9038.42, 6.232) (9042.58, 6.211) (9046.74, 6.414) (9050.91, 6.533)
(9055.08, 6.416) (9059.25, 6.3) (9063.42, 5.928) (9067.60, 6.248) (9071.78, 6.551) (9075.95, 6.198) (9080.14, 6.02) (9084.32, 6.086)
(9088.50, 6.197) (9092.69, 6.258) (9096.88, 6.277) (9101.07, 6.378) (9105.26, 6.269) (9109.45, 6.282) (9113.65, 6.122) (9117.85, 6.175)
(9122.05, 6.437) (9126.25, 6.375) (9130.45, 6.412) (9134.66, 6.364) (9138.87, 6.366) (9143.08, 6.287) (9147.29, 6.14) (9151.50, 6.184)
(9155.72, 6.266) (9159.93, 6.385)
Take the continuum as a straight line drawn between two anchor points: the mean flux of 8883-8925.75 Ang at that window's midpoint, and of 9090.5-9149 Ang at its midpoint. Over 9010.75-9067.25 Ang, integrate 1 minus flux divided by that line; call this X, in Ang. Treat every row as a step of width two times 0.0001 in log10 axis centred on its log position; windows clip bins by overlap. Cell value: 1.14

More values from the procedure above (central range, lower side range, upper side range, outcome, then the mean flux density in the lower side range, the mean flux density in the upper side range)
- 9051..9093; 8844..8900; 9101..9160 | 0.7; 6.49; 6.29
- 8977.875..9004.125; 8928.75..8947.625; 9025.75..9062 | 0.3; 6.57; 6.36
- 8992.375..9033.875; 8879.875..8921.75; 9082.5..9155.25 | 1.1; 6.46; 6.27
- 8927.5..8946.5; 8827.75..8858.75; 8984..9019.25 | -0.5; 6.65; 6.22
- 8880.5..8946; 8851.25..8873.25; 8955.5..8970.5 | -0.8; 6.38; 6.46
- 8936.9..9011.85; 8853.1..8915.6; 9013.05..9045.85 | -1.3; 6.45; 6.21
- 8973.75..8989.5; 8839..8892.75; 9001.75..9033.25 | -0.6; 6.51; 6.15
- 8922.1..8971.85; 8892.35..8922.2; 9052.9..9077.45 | -0.8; 6.45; 6.28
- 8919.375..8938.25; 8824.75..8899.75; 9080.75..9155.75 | -0.3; 6.52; 6.27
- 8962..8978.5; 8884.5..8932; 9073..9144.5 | -0.1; 6.48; 6.27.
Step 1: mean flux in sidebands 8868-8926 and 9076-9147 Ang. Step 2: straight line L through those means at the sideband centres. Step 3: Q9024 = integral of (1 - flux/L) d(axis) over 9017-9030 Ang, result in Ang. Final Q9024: 0.3 Ang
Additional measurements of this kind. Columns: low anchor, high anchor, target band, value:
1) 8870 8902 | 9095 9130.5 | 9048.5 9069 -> 0.19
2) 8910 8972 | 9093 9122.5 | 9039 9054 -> -0.07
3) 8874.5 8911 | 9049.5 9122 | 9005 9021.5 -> 0.89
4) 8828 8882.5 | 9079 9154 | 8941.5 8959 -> -0.11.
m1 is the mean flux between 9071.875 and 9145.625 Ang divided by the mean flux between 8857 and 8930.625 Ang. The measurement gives 0.97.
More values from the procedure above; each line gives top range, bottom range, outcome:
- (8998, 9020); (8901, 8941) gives 0.93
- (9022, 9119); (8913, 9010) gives 0.97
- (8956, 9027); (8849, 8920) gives 0.98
